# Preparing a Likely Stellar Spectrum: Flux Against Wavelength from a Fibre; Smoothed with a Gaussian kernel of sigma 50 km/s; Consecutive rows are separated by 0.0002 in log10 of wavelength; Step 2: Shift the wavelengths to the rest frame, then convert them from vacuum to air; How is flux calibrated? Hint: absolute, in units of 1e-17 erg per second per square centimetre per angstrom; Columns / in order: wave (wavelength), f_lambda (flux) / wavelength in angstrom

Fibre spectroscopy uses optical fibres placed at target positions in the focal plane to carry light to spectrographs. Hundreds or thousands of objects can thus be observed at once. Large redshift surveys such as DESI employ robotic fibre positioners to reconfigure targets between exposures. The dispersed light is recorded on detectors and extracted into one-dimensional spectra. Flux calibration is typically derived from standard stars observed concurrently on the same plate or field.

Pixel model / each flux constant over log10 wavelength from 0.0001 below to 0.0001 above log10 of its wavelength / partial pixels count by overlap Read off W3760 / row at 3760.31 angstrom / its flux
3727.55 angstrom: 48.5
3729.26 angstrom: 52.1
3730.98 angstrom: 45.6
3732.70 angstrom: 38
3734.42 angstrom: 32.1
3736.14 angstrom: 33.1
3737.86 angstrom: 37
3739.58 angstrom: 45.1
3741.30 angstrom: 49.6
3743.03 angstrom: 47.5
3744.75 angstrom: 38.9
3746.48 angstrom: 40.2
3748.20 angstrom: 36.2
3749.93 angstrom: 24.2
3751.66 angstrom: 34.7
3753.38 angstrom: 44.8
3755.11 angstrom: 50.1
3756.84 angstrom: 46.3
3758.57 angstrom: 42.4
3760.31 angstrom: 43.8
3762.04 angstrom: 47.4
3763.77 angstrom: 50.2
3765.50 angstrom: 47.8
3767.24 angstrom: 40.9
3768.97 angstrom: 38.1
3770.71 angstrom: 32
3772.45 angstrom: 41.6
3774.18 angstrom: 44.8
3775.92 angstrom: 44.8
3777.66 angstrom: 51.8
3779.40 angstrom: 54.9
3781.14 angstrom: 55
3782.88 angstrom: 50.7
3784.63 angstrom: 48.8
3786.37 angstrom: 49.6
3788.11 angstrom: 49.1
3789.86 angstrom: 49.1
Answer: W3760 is 43.8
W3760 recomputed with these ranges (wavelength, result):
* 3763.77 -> 50.2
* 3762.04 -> 47.4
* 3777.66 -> 51.8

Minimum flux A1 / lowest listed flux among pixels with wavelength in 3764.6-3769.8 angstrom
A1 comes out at 38.1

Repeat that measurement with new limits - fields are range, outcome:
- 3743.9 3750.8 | 24.2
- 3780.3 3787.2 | 48.8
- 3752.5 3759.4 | 42.4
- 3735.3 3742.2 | 33.1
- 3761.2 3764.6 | 47.4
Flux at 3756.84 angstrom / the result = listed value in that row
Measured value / 46.3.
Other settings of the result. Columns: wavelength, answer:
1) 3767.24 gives 40.9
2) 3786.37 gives 49.6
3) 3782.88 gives 50.7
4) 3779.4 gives 54.9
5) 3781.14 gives 55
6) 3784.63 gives 48.8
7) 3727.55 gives 48.5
